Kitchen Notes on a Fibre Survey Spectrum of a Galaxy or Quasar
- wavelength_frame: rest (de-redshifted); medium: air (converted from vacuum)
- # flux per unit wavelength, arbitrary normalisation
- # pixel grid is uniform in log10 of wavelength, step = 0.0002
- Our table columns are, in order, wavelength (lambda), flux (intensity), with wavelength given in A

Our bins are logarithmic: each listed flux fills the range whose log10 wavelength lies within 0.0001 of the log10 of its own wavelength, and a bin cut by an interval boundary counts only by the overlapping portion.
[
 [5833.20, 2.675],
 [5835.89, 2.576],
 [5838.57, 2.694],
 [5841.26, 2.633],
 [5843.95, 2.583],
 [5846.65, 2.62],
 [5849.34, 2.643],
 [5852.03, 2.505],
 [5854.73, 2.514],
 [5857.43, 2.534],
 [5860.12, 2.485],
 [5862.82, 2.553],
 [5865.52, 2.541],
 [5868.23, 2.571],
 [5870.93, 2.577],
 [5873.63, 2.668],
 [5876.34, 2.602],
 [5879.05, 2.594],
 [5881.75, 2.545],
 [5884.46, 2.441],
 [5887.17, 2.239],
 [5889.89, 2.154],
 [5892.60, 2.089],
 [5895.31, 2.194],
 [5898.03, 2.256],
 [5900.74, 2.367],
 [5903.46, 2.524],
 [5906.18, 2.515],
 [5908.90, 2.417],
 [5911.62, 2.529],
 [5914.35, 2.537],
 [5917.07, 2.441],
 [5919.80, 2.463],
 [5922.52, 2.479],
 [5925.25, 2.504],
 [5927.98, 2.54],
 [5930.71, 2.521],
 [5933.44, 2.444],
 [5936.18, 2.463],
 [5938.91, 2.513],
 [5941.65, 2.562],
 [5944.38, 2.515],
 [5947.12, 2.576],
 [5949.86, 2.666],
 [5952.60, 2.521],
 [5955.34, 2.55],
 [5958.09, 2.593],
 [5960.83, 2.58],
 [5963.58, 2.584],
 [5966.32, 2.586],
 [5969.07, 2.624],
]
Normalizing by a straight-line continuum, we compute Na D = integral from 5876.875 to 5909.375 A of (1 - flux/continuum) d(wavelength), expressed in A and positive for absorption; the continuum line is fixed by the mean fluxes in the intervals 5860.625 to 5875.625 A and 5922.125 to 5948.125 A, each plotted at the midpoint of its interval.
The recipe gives 2.4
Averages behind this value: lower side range 2.58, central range 2.37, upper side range 2.51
